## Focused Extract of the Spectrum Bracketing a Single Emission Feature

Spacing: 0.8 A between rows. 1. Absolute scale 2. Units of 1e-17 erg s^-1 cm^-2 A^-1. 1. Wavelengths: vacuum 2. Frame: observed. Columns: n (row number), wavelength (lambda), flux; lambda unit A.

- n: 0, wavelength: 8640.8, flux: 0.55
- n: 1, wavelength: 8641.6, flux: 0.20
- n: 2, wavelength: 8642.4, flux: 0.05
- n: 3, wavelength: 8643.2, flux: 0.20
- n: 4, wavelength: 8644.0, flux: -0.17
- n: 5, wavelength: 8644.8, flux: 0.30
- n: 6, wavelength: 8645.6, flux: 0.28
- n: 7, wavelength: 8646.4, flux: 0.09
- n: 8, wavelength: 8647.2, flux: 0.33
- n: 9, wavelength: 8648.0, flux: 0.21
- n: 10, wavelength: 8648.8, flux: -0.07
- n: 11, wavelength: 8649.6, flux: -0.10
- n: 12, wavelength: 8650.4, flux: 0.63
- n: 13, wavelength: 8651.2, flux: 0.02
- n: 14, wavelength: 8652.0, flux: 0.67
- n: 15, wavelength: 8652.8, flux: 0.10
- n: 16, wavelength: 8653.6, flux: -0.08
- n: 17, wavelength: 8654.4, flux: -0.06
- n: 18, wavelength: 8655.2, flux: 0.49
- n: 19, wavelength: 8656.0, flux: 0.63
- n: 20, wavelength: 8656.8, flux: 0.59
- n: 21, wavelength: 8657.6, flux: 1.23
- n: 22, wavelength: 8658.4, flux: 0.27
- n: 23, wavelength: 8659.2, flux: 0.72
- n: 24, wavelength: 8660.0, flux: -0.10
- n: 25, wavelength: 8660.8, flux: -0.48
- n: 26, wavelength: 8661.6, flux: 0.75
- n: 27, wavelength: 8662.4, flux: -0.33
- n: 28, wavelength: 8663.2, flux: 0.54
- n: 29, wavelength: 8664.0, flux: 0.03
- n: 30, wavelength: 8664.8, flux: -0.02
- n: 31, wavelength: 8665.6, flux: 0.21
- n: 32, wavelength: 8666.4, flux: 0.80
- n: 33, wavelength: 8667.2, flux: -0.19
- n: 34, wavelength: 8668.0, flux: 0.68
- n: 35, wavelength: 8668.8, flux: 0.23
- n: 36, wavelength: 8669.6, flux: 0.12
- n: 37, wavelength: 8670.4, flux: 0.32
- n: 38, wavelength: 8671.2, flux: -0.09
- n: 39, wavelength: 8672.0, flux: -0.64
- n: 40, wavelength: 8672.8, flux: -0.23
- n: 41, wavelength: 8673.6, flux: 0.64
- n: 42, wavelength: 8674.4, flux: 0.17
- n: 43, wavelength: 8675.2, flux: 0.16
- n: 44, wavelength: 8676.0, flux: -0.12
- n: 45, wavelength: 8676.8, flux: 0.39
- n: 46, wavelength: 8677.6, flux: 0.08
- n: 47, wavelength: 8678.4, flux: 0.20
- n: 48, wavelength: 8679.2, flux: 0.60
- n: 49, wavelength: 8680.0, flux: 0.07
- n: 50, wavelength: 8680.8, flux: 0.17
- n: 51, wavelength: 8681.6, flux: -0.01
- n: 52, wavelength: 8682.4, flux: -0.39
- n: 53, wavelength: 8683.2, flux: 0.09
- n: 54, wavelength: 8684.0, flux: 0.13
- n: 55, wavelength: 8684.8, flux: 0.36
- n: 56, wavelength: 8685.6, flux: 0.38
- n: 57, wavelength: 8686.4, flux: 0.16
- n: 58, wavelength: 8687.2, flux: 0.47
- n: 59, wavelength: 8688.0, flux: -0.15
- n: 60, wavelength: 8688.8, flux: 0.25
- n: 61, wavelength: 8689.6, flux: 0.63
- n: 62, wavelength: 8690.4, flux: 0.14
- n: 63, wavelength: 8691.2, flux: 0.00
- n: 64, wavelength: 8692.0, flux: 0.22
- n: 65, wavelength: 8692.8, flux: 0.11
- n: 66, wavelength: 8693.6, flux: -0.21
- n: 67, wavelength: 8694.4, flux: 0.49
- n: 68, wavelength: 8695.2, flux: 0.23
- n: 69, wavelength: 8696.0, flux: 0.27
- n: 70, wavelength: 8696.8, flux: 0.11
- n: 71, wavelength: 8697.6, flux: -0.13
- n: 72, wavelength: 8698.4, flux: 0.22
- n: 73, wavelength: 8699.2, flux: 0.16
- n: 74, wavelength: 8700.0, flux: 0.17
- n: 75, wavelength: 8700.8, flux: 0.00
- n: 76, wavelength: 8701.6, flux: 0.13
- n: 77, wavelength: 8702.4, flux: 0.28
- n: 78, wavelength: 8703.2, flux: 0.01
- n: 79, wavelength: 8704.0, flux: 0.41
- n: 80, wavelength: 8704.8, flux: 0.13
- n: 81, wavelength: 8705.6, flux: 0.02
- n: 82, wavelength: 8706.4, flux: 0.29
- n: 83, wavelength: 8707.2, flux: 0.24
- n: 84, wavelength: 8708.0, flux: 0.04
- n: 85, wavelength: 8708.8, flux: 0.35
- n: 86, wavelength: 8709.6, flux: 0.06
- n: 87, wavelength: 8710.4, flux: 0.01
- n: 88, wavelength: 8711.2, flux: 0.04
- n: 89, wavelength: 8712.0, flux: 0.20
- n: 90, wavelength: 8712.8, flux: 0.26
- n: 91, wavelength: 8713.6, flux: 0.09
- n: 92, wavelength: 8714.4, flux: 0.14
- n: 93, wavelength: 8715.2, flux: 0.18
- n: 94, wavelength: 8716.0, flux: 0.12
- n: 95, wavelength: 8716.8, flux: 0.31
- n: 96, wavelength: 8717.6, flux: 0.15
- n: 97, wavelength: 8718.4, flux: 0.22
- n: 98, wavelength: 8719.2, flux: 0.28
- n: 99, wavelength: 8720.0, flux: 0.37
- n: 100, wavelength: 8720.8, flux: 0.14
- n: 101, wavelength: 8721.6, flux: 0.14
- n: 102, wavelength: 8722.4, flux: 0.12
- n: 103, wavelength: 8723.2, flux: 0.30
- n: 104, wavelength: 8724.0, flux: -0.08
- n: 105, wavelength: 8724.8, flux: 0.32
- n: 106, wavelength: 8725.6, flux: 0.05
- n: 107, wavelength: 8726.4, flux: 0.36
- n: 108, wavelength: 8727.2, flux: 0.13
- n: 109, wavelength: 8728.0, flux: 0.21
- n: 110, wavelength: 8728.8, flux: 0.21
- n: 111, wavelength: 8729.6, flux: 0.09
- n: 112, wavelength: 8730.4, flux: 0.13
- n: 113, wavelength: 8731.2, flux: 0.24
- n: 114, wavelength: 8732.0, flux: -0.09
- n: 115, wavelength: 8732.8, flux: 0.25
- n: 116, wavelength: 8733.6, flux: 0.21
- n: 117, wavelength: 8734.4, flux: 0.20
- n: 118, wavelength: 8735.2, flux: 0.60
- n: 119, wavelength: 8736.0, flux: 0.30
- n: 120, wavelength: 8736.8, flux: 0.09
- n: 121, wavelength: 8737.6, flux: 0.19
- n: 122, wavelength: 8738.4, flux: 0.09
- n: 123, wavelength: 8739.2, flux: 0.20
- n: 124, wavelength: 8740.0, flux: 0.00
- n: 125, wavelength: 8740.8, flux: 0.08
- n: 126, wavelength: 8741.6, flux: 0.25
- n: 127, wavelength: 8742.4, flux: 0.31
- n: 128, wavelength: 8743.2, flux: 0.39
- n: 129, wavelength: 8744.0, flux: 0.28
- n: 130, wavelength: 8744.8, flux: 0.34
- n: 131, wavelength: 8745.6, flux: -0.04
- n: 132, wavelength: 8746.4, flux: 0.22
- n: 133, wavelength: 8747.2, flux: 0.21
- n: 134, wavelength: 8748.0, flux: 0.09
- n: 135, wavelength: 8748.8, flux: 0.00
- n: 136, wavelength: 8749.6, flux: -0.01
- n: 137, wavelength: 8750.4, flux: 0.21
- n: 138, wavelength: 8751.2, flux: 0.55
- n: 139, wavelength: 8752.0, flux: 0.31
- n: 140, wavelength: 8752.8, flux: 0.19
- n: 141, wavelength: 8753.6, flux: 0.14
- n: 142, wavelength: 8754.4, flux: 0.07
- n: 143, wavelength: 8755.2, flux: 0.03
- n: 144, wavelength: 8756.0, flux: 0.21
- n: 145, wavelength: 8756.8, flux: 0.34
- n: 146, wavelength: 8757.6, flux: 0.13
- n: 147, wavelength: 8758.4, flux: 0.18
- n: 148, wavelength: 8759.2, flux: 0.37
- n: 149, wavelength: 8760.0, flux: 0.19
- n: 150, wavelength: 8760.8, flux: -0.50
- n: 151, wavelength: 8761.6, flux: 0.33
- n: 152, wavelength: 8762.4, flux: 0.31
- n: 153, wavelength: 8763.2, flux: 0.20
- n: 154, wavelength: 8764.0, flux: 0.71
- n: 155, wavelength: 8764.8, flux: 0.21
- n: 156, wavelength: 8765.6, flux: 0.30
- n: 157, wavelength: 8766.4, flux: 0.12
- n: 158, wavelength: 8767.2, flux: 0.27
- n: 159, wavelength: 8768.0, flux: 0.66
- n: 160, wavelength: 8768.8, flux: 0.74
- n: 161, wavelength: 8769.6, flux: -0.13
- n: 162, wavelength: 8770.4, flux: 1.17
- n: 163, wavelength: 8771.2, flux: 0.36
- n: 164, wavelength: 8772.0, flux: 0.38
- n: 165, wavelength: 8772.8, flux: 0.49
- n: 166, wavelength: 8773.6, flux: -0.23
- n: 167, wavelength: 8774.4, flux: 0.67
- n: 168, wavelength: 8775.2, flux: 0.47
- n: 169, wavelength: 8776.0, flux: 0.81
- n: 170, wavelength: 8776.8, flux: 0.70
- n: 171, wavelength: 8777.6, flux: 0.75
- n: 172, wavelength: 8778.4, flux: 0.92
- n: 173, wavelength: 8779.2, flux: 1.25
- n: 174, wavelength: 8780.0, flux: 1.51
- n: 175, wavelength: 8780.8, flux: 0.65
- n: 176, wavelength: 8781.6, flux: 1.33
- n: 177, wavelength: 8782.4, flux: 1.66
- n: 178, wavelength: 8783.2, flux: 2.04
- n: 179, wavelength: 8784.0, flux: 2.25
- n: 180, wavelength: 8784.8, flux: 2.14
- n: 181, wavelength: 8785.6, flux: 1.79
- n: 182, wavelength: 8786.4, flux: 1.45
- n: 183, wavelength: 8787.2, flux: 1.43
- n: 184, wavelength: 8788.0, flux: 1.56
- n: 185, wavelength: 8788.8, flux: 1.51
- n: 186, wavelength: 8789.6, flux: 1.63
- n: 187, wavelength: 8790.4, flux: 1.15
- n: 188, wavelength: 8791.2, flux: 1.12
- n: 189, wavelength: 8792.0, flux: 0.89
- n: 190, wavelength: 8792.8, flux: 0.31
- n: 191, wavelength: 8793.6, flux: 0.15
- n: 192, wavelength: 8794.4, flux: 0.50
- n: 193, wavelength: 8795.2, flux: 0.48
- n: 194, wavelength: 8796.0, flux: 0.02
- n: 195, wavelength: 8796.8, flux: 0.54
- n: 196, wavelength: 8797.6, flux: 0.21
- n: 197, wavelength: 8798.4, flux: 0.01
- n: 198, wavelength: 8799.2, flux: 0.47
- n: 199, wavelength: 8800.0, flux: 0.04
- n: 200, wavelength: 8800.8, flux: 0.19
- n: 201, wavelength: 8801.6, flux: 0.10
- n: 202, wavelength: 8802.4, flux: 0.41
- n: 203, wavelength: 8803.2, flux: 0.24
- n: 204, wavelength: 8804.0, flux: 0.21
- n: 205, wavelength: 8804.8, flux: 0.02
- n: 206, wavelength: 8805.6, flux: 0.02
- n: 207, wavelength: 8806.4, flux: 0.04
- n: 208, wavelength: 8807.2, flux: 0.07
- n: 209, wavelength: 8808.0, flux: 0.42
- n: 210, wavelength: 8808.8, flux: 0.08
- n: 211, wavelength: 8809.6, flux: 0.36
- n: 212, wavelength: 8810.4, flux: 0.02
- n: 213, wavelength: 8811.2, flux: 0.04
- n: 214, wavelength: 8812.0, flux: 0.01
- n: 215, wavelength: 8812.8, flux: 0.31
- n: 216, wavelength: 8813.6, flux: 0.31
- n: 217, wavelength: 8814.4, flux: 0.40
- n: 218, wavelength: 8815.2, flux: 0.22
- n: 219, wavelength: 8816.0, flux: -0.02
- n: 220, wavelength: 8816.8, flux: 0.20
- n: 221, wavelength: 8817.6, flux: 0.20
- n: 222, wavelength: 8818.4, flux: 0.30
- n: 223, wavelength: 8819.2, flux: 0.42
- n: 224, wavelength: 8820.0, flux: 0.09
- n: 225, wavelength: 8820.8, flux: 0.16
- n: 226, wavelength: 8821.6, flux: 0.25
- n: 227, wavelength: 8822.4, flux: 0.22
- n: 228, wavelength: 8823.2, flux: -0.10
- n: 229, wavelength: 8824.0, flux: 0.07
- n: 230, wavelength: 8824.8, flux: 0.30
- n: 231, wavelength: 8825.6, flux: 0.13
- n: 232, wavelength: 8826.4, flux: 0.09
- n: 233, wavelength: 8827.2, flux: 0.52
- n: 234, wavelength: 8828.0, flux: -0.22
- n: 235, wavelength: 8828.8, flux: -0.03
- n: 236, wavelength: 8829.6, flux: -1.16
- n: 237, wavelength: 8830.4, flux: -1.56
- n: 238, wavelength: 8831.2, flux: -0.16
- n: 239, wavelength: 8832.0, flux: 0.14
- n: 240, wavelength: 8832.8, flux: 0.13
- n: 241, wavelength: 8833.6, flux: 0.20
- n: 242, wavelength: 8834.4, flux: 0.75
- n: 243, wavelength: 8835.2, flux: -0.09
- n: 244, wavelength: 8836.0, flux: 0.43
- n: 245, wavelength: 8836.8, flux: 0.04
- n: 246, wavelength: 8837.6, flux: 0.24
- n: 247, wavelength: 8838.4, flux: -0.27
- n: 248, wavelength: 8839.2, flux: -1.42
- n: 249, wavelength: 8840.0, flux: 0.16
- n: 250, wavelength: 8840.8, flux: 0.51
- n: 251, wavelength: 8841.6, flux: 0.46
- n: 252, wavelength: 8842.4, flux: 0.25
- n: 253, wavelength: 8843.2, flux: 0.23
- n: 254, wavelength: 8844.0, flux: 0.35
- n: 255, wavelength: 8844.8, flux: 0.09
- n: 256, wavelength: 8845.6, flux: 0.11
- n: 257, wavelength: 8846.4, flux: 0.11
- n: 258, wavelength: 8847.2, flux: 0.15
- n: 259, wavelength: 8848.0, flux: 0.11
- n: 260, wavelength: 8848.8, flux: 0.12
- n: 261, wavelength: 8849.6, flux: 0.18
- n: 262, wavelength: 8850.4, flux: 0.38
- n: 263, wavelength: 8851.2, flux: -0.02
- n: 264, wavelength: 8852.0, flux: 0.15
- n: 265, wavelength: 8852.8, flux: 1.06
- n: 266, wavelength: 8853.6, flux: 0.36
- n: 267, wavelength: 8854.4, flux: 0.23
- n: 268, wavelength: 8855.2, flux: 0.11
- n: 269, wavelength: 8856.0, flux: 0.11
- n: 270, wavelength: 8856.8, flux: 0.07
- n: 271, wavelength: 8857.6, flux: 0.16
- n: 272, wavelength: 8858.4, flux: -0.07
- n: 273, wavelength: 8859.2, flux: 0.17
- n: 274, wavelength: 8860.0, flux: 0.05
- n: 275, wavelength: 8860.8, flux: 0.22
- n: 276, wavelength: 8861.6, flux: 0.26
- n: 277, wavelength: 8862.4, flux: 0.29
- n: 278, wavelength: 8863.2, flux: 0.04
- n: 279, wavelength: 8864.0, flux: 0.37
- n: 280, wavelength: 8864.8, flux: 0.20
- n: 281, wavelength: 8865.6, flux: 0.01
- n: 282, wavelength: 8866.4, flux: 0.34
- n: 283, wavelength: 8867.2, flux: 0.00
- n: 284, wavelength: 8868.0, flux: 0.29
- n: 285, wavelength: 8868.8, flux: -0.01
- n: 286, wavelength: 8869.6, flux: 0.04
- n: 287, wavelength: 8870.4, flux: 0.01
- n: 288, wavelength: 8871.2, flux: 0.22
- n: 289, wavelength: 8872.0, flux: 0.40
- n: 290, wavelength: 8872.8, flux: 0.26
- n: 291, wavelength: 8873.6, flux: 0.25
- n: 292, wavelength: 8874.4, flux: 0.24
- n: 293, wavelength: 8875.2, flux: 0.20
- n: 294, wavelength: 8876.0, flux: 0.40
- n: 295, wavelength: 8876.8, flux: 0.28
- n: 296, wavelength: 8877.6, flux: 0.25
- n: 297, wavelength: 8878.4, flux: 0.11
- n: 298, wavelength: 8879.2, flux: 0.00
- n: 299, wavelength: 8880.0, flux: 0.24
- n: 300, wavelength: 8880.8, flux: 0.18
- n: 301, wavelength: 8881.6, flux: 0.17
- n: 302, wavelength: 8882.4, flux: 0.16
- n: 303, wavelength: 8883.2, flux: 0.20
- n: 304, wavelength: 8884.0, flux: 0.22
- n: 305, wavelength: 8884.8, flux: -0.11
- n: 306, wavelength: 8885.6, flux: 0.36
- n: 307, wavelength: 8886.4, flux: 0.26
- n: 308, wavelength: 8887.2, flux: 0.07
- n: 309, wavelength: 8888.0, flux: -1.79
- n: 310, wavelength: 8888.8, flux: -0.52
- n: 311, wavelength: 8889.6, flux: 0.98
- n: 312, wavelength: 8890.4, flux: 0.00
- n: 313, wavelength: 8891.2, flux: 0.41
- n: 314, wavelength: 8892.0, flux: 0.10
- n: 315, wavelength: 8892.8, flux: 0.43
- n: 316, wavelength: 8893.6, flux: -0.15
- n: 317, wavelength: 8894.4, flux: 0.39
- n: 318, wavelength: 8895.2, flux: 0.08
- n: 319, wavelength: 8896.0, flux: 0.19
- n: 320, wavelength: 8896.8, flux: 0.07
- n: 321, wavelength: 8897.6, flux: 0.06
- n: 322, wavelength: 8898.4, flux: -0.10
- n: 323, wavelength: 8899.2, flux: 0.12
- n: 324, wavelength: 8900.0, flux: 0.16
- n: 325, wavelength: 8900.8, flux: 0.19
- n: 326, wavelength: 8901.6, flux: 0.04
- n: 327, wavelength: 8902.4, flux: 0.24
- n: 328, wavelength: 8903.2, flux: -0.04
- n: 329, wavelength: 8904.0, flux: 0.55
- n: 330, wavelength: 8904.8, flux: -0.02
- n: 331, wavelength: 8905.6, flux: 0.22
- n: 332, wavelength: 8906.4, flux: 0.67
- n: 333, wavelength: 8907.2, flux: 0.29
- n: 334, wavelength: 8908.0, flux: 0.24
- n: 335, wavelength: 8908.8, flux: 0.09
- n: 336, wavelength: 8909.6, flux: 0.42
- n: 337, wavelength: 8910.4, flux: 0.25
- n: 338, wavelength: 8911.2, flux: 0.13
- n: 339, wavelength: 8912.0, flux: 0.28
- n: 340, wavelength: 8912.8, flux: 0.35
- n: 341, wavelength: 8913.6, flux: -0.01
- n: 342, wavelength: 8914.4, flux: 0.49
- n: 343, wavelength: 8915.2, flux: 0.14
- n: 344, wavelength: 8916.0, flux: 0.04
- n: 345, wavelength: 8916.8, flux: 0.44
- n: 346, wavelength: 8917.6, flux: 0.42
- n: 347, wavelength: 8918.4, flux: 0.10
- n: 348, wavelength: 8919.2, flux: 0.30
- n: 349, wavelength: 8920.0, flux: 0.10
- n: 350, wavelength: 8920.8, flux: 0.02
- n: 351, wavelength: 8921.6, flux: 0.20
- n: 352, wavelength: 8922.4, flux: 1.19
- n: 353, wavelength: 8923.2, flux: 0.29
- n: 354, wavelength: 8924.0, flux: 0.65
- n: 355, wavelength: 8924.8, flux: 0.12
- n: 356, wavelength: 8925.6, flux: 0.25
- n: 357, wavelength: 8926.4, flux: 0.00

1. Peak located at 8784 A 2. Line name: [O II] 3727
